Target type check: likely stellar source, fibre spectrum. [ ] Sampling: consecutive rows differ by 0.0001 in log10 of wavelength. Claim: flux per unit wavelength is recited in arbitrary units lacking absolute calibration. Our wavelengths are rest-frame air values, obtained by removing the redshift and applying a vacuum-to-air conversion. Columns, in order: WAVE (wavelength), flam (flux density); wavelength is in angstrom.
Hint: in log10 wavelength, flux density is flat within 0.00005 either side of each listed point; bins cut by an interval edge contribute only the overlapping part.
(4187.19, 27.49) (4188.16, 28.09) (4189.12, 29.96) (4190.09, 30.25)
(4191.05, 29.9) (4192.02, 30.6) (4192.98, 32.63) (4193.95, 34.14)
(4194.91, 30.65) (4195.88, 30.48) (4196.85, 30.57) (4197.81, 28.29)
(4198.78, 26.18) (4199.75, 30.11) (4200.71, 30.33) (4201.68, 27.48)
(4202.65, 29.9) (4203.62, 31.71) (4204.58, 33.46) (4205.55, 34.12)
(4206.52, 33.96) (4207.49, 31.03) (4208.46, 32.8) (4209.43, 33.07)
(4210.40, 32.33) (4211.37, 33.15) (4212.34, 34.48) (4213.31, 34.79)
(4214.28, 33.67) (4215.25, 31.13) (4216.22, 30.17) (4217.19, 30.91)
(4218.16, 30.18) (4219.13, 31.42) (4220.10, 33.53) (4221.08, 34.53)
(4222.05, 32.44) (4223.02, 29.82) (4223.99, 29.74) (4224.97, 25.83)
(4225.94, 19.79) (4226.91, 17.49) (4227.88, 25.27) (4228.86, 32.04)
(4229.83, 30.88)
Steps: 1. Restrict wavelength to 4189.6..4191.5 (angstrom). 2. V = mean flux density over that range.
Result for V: 30.1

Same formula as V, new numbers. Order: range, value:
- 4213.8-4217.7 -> 31.5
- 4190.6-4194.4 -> 31.8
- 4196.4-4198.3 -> 29.5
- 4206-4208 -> 32.5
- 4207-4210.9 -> 32.3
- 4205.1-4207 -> 34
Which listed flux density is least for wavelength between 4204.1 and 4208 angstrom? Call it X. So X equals 31.03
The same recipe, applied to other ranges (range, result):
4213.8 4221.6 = 30.17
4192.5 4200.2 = 26.18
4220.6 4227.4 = 17.49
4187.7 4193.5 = 28.09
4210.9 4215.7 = 31.13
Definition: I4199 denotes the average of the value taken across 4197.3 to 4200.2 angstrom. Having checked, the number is 28.2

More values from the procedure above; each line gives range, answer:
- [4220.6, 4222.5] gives 33.5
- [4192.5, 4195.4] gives 32.5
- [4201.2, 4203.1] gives 28.6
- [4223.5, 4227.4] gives 23.3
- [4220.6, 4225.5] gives 30.4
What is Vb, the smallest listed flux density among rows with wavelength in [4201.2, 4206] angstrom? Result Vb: 27.48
